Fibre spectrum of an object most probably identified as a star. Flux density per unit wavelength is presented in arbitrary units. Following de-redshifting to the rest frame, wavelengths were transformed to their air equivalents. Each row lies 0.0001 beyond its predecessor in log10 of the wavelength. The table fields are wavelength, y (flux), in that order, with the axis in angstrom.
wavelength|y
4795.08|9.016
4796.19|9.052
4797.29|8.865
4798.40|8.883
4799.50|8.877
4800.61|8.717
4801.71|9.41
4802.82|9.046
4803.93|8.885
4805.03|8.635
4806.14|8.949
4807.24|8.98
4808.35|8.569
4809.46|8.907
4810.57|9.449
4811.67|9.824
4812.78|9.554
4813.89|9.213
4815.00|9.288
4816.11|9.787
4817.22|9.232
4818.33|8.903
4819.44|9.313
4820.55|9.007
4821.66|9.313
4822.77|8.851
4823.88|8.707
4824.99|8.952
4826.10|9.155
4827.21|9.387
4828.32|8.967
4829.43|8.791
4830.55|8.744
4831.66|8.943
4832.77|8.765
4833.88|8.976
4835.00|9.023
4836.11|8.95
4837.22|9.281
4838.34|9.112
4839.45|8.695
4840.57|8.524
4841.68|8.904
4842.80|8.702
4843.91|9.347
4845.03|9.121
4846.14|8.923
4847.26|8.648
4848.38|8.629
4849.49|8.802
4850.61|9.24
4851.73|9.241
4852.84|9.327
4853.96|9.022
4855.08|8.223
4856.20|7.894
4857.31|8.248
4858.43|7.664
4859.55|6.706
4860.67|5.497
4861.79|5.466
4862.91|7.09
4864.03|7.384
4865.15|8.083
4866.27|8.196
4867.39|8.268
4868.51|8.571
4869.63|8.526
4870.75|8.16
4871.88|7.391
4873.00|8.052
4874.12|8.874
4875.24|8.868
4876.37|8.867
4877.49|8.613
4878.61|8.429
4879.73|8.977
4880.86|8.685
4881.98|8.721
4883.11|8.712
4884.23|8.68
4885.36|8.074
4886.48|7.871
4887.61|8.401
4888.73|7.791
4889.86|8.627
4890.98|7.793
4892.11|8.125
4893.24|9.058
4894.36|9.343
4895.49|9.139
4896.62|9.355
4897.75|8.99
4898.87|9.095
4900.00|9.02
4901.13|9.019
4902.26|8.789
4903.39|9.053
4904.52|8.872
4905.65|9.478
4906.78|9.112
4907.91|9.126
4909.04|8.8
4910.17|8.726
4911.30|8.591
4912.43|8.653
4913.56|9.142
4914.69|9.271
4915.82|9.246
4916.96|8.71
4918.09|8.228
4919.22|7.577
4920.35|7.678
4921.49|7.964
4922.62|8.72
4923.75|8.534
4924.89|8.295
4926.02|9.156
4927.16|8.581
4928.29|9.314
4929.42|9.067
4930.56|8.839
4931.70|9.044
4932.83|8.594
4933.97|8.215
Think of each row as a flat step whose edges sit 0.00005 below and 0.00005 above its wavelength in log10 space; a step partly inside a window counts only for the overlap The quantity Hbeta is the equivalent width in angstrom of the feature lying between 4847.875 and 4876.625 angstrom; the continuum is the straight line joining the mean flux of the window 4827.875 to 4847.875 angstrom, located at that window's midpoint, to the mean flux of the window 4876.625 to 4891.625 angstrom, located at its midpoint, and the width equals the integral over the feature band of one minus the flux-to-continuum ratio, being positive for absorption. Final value 1.9 angstrom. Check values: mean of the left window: 8.91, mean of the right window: 8.42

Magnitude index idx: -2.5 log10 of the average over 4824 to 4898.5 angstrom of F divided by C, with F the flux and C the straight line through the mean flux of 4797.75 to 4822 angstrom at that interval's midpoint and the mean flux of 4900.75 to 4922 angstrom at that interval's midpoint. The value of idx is 0.05 mag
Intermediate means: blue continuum 9.12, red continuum 8.74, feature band 8.51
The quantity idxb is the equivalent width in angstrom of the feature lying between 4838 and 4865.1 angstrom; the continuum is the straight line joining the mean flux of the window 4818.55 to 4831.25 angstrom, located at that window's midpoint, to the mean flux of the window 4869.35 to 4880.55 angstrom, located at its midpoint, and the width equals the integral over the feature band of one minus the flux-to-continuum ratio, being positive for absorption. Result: 1.49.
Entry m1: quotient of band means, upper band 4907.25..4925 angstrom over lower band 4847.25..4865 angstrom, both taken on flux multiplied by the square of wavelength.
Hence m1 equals 1.11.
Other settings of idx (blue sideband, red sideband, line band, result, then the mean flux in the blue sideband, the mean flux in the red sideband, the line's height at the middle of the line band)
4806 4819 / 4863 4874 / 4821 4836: -0.009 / 9.23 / 8.06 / 8.9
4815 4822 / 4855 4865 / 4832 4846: -0.096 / 9.26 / 7.12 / 8.2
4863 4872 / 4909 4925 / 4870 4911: -0.052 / 8.05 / 8.54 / 8.28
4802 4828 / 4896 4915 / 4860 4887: 0.122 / 9.13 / 9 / 9.05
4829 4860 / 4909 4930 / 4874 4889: 0.018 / 8.74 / 8.64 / 8.69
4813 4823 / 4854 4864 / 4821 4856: -0.094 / 9.23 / 7.21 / 8.22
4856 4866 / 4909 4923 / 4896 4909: -0.109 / 7.12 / 8.55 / 8.2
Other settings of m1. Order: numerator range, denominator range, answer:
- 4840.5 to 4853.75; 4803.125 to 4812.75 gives 1.01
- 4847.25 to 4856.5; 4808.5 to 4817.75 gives 0.96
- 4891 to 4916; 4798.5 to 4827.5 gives 1.02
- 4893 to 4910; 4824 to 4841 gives 1.04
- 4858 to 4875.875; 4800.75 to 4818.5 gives 0.86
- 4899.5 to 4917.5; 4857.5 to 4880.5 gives 1.15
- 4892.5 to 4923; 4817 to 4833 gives 1.02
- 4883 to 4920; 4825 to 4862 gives 1.04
